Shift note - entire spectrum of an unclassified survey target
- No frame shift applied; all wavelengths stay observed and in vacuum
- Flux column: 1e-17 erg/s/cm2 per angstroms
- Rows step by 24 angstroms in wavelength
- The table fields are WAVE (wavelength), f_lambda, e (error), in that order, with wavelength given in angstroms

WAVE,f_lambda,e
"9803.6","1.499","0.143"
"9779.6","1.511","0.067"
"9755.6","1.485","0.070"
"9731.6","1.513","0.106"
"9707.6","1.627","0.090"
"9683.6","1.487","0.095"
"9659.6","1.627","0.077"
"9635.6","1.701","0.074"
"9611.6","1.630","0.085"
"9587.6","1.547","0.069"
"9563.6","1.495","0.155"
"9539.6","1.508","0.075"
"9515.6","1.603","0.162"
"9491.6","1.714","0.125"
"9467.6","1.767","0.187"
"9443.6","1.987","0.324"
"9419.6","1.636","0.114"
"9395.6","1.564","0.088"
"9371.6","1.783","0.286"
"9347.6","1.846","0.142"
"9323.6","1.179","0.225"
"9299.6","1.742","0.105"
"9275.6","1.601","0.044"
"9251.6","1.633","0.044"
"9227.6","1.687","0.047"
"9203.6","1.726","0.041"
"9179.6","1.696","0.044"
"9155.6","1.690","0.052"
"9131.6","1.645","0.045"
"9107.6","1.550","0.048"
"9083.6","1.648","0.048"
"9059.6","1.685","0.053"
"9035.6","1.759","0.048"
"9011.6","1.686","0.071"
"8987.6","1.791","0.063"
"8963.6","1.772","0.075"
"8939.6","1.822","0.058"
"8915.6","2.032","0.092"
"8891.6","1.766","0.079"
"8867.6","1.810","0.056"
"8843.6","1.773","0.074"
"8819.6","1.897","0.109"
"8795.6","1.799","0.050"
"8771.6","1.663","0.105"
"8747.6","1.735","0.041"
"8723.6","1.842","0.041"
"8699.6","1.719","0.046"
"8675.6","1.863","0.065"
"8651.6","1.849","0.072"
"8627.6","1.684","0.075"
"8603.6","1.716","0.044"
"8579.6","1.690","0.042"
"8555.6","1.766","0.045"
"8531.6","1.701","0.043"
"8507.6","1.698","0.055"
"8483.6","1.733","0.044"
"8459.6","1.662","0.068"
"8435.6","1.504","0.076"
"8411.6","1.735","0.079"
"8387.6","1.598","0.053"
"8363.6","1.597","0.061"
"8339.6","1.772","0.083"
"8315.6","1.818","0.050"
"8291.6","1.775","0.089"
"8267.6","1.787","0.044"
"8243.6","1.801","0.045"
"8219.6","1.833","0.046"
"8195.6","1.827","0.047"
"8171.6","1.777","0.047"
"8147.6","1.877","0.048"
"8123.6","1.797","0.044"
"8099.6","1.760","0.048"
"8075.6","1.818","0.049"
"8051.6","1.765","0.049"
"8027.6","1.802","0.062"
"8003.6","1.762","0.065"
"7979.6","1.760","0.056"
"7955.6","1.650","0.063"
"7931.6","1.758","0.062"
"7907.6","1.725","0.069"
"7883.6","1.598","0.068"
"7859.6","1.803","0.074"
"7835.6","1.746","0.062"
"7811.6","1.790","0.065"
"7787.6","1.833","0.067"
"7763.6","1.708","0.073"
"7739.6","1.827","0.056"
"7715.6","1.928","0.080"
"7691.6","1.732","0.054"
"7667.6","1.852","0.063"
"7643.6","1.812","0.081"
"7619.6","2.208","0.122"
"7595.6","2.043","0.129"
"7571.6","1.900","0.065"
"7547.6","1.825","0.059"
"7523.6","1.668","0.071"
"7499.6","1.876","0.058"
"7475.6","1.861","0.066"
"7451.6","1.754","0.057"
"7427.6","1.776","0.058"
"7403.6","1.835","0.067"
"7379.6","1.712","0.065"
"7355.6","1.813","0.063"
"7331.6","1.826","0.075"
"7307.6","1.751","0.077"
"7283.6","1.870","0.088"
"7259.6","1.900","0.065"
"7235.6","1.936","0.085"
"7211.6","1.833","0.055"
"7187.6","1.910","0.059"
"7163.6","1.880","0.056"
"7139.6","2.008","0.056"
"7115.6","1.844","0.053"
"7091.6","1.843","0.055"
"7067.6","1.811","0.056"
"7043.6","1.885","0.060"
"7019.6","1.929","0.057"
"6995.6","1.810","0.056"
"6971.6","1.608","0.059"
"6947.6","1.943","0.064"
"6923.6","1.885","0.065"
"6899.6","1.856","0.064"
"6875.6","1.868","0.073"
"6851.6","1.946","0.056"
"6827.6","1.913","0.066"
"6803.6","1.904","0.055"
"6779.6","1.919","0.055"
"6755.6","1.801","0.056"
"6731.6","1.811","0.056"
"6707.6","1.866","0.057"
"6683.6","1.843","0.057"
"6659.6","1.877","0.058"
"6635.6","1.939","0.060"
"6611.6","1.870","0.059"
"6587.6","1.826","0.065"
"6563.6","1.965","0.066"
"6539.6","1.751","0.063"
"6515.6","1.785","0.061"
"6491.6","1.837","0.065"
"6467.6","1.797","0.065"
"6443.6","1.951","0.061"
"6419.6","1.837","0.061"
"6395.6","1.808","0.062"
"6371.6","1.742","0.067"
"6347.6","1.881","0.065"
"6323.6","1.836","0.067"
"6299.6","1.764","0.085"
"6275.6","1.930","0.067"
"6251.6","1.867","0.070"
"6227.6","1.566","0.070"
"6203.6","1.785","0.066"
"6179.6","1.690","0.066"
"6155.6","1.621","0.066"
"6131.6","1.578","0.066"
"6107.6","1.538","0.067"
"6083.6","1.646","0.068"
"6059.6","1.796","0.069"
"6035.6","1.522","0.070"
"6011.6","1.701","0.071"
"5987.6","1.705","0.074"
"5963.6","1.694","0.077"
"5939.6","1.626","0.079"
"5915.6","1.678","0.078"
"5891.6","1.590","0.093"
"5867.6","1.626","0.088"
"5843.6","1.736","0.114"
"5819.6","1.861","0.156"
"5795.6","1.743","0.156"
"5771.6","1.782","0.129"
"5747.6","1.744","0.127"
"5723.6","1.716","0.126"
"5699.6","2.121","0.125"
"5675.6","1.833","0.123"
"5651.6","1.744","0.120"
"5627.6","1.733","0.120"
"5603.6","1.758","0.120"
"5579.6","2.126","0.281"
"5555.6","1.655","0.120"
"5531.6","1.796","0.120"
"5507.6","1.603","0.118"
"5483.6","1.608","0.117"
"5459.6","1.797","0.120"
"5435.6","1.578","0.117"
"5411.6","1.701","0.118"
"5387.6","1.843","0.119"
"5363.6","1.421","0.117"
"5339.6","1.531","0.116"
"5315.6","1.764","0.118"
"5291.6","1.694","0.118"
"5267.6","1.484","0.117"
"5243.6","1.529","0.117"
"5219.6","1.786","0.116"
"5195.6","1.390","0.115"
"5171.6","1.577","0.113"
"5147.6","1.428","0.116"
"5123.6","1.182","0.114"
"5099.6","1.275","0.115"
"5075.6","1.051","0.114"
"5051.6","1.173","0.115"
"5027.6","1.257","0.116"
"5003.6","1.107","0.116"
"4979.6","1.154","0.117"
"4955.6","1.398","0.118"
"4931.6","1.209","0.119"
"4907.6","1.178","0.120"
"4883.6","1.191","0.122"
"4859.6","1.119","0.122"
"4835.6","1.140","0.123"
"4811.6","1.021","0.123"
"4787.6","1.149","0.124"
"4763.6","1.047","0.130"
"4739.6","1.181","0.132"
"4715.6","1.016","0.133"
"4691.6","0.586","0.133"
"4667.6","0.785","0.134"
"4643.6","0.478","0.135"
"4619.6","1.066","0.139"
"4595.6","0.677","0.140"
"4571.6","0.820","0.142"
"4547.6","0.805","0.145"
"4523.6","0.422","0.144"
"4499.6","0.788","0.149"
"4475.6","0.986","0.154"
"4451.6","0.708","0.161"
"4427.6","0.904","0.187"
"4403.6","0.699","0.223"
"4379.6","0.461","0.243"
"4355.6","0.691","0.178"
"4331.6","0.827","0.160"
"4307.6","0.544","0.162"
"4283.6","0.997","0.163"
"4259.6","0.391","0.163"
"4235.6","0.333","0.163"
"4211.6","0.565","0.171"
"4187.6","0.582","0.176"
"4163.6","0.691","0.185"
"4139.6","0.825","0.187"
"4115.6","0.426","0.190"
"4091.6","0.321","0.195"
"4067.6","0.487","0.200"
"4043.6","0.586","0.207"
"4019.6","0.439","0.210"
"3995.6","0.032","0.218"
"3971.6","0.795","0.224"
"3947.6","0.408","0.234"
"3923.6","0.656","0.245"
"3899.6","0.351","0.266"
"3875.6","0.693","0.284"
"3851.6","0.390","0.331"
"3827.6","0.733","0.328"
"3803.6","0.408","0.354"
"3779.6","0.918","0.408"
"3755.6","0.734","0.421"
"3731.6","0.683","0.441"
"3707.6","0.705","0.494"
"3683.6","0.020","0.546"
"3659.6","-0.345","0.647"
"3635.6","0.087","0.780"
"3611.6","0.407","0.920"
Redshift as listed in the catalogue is 0.18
